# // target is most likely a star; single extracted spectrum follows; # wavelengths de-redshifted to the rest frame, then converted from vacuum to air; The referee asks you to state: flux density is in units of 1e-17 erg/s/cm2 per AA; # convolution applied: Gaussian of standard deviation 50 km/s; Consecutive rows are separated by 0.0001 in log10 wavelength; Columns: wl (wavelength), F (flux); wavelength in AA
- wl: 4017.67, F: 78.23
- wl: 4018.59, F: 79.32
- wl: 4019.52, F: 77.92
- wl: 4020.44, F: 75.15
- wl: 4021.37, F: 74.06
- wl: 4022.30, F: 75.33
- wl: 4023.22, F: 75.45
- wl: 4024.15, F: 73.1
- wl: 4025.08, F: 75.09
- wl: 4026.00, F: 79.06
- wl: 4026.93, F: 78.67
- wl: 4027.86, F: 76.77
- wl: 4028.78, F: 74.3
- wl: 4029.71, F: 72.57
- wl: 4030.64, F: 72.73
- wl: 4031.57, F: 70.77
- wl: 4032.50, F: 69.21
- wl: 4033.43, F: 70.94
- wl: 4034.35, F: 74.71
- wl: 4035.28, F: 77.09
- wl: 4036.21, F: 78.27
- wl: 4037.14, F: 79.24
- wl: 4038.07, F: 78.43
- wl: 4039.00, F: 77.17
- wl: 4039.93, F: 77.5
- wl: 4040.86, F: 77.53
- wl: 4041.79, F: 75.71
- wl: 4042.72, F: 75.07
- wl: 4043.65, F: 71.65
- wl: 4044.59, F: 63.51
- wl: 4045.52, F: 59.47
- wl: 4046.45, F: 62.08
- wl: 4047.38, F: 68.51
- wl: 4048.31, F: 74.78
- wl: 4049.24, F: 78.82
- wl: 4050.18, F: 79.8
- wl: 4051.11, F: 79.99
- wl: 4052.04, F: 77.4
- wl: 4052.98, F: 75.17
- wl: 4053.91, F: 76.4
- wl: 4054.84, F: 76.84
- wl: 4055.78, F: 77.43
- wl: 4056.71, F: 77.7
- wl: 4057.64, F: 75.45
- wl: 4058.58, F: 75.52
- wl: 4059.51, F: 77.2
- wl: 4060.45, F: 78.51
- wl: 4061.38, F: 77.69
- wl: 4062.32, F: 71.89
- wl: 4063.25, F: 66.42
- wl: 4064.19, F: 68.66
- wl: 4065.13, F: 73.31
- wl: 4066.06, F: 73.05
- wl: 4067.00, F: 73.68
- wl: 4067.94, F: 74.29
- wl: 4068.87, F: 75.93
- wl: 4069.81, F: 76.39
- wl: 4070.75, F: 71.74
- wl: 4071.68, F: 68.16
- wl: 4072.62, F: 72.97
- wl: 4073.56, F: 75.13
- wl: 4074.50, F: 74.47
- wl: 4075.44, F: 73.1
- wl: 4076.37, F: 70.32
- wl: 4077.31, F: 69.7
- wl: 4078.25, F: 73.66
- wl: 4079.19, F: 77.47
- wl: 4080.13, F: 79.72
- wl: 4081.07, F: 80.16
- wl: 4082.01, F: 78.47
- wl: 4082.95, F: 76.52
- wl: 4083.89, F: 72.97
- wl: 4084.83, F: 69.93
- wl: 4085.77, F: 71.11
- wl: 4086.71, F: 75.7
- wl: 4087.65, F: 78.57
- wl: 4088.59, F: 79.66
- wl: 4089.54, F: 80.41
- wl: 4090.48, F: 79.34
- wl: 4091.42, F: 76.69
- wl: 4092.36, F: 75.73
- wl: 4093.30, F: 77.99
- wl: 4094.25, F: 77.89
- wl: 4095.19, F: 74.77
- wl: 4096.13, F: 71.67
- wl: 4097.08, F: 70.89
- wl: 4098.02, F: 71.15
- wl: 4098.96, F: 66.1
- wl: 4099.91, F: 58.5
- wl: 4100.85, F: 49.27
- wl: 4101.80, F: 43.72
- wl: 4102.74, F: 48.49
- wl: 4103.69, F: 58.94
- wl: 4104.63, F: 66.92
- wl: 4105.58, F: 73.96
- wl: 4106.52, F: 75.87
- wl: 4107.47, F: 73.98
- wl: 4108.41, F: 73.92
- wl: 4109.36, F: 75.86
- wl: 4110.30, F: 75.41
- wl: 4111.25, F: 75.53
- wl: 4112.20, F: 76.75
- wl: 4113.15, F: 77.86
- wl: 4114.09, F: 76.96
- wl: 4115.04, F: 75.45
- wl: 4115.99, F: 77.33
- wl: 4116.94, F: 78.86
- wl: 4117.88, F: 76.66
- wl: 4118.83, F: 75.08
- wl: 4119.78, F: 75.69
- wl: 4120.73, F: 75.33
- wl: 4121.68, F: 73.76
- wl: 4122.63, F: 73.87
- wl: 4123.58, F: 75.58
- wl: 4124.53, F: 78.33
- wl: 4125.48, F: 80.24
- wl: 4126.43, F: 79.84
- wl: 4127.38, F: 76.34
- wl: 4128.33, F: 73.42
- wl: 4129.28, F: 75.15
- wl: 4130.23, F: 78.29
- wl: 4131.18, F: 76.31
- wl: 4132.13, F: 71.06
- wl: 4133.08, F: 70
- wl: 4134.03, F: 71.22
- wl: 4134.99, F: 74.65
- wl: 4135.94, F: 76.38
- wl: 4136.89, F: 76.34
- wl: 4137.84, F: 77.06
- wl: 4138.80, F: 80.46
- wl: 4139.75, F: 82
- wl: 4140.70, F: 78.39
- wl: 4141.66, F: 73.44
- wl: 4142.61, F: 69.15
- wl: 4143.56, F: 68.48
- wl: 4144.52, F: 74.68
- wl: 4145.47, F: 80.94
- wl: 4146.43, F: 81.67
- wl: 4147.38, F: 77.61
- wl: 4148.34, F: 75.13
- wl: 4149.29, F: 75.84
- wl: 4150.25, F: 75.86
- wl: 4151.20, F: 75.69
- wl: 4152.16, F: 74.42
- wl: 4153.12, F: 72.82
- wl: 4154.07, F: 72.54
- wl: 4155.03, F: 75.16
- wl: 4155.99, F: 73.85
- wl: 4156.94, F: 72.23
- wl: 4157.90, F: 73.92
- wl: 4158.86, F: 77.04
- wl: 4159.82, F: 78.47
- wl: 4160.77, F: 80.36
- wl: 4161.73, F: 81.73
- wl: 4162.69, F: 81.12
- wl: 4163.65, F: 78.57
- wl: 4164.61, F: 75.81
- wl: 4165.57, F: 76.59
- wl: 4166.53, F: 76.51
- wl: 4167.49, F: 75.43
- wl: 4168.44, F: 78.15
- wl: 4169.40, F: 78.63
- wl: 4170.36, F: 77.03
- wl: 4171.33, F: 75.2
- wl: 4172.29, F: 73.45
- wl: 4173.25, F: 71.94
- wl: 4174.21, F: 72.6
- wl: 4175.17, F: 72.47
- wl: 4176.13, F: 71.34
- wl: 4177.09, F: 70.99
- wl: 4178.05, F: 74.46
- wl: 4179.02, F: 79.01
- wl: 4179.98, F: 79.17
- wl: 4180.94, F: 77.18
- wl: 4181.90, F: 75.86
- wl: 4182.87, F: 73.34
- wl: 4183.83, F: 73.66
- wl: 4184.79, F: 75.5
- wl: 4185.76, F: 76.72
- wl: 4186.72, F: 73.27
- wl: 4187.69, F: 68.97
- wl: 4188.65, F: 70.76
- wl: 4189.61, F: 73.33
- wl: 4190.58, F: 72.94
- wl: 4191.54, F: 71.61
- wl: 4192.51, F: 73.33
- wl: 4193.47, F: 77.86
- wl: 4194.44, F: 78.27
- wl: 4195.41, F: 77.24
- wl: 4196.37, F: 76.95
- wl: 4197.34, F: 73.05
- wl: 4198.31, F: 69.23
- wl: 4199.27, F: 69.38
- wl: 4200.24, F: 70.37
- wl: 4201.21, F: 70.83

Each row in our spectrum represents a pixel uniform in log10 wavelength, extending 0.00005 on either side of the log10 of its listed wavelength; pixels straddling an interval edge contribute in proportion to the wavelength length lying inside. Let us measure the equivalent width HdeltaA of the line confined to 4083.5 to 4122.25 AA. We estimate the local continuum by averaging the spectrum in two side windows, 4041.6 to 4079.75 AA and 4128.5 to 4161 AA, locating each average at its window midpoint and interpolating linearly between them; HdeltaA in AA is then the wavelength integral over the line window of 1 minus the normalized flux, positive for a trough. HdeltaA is 1.2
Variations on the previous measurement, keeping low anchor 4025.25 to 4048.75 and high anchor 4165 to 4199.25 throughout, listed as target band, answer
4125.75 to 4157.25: -0.48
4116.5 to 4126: -0.29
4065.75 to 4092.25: -0.44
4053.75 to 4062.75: -0.35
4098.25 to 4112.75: 1.49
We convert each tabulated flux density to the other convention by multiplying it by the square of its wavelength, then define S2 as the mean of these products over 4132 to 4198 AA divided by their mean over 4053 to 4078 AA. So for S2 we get 1.07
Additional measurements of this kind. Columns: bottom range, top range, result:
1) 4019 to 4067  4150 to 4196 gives 1.08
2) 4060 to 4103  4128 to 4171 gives 1.09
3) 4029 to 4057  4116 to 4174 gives 1.08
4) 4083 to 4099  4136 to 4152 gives 1.04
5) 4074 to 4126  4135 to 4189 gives 1.07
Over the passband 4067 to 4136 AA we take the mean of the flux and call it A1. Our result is 73.4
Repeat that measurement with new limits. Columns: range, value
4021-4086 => 74.3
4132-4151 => 75.6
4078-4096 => 76.6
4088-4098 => 76.3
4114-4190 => 75.6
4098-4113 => 66.6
